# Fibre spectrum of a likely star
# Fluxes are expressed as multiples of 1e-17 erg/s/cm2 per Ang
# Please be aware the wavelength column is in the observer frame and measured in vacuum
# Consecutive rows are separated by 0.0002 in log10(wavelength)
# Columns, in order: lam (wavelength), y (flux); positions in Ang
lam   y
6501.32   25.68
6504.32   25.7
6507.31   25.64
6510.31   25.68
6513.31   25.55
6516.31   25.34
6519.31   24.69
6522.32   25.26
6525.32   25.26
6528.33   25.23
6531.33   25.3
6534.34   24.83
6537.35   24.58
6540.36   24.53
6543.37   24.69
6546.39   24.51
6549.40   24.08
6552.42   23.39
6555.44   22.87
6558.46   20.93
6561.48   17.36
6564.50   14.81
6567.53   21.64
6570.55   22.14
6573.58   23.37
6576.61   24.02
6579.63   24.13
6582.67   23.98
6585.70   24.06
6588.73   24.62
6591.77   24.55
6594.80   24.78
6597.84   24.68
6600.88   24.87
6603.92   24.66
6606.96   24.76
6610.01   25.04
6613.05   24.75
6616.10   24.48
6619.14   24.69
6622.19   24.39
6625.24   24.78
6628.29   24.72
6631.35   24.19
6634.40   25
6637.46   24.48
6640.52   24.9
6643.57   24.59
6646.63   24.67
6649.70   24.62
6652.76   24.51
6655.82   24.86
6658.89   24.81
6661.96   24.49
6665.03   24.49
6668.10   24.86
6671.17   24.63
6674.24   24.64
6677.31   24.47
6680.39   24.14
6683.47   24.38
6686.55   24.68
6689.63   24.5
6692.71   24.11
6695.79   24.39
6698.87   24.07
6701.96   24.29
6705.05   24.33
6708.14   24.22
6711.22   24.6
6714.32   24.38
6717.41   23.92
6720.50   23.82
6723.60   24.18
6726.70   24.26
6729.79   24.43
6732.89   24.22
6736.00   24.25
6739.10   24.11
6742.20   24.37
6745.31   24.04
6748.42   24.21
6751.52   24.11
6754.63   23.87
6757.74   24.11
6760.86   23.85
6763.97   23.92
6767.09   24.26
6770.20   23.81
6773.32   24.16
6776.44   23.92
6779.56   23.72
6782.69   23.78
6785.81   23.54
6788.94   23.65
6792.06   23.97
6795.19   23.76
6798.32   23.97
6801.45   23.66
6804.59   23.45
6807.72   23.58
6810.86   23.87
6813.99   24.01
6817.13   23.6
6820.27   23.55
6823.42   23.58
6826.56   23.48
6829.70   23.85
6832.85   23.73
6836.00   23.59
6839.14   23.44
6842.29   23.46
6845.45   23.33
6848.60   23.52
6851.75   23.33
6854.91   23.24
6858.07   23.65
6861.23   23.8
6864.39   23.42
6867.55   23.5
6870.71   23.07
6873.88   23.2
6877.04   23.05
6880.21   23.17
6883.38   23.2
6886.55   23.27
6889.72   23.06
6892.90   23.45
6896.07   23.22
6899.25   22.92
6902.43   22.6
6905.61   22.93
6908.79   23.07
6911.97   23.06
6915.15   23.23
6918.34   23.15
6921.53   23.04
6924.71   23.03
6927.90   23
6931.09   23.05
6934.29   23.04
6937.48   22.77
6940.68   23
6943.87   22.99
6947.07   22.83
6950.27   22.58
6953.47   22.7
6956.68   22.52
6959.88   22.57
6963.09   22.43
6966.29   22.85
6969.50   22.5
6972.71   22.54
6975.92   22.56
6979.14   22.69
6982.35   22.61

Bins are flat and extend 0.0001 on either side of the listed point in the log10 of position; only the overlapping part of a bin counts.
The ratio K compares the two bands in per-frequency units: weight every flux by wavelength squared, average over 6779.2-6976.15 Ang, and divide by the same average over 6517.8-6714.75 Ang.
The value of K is 1.0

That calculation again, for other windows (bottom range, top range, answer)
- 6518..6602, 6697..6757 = 1.08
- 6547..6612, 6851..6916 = 1.10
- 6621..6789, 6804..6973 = 1.01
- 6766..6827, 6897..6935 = 1.00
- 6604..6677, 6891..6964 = 1.01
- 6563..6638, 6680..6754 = 1.05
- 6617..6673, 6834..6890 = 1.01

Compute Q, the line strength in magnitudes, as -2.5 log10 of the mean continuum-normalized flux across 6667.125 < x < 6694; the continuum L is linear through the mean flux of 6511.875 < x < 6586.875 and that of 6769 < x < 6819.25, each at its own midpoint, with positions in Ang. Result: -0.039 mag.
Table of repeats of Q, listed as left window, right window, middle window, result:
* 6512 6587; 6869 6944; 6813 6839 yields -0.02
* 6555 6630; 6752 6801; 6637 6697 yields -0.04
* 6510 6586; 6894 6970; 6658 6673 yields -0.06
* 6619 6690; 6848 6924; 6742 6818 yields 0.00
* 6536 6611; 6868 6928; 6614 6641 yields -0.06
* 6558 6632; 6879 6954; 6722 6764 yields -0.04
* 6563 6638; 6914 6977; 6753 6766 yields -0.02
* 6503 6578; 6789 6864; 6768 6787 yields -0.01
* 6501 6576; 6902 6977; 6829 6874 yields -0.02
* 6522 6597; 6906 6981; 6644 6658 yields -0.06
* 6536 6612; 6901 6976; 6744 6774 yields -0.04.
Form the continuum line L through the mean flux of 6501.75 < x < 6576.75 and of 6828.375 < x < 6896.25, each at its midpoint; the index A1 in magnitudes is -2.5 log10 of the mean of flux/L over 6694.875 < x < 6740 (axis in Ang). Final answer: -0.03 mag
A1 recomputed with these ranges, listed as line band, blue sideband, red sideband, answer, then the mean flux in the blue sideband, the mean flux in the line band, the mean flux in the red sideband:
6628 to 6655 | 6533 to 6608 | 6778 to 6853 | -0.056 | 23.3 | 24.6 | 23.6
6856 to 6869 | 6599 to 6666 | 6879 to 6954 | -0.011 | 24.7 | 23.6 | 23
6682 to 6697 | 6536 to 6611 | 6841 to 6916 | -0.052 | 23.3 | 24.4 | 23.2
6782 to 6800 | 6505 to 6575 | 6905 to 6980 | -0.031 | 23.6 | 23.8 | 22.8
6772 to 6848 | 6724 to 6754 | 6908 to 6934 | 0.004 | 24.2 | 23.7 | 23.1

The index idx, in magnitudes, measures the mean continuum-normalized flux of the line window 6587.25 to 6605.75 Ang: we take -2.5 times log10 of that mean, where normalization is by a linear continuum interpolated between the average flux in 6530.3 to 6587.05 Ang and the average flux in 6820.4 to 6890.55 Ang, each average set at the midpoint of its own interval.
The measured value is -0.08 mag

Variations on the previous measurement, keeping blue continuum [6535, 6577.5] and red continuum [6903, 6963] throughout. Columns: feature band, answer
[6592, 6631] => -0.10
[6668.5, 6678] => -0.10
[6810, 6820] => -0.05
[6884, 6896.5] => -0.02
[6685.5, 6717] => -0.08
